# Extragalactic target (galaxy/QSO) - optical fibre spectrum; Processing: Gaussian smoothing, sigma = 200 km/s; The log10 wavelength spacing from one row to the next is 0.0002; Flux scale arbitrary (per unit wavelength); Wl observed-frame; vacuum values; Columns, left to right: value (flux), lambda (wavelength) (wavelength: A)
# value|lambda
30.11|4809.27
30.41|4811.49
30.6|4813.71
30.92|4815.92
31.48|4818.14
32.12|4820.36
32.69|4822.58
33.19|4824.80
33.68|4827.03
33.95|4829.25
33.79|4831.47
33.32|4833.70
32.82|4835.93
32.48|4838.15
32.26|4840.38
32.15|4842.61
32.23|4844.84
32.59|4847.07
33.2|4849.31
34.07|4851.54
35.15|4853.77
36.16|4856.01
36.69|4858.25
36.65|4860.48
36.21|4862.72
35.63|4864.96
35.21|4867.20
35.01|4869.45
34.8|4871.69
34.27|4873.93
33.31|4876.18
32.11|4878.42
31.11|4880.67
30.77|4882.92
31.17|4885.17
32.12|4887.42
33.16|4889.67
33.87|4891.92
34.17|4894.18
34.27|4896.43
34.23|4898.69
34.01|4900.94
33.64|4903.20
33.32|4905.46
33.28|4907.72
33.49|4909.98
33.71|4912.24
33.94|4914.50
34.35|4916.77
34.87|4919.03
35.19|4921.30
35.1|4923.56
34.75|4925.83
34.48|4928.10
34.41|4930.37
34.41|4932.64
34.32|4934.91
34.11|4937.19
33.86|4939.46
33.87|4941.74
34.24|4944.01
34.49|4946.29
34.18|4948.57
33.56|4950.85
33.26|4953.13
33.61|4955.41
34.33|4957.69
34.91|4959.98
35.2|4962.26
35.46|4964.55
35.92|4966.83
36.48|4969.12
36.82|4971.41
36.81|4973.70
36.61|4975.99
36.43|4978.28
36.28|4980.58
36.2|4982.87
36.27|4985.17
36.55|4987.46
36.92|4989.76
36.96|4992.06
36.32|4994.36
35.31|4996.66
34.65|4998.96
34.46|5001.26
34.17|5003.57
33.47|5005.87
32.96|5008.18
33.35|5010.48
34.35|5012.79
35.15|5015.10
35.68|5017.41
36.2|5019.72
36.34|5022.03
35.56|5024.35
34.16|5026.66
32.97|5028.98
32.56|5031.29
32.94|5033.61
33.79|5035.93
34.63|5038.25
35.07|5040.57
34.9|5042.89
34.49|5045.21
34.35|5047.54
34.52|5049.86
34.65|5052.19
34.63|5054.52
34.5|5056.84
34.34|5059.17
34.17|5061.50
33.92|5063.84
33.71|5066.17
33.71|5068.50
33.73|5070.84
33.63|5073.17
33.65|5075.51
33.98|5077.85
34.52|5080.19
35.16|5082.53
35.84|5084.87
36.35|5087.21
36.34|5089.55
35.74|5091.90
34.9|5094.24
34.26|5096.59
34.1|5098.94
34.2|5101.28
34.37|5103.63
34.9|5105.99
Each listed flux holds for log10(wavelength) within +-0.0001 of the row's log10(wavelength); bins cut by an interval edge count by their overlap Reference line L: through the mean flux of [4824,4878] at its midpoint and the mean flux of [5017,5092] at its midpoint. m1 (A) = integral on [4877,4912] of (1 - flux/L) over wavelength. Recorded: 1.2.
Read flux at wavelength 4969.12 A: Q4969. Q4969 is 36.48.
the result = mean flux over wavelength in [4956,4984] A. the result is 35.9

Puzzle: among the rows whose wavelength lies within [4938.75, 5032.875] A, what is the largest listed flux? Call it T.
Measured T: 36.96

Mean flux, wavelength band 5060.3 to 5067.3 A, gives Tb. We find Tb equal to 33.9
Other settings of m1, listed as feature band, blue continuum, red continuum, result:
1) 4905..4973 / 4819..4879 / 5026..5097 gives -0.73 A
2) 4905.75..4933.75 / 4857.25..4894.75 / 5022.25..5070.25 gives -0.28 A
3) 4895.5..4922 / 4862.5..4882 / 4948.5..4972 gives 0.30 A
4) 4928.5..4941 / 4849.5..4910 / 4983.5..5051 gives 0.03 A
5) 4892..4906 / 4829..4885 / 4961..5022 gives 0.16 A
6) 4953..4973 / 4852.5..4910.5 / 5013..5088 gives -0.59 A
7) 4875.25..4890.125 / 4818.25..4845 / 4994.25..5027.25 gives 0.67 A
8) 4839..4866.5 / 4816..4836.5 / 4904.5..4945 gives -0.96 A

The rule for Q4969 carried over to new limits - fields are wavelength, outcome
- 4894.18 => 34.17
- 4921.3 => 35.19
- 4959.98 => 34.91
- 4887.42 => 32.12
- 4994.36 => 36.32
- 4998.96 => 34.65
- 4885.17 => 31.17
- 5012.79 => 34.35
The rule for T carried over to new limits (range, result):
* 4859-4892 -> 36.65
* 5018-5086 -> 36.34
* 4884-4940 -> 35.19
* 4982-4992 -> 36.92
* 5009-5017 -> 35.15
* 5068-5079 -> 33.98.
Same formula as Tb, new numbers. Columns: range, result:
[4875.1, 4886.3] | 31.7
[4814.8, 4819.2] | 31.2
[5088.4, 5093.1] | 36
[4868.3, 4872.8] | 34.9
